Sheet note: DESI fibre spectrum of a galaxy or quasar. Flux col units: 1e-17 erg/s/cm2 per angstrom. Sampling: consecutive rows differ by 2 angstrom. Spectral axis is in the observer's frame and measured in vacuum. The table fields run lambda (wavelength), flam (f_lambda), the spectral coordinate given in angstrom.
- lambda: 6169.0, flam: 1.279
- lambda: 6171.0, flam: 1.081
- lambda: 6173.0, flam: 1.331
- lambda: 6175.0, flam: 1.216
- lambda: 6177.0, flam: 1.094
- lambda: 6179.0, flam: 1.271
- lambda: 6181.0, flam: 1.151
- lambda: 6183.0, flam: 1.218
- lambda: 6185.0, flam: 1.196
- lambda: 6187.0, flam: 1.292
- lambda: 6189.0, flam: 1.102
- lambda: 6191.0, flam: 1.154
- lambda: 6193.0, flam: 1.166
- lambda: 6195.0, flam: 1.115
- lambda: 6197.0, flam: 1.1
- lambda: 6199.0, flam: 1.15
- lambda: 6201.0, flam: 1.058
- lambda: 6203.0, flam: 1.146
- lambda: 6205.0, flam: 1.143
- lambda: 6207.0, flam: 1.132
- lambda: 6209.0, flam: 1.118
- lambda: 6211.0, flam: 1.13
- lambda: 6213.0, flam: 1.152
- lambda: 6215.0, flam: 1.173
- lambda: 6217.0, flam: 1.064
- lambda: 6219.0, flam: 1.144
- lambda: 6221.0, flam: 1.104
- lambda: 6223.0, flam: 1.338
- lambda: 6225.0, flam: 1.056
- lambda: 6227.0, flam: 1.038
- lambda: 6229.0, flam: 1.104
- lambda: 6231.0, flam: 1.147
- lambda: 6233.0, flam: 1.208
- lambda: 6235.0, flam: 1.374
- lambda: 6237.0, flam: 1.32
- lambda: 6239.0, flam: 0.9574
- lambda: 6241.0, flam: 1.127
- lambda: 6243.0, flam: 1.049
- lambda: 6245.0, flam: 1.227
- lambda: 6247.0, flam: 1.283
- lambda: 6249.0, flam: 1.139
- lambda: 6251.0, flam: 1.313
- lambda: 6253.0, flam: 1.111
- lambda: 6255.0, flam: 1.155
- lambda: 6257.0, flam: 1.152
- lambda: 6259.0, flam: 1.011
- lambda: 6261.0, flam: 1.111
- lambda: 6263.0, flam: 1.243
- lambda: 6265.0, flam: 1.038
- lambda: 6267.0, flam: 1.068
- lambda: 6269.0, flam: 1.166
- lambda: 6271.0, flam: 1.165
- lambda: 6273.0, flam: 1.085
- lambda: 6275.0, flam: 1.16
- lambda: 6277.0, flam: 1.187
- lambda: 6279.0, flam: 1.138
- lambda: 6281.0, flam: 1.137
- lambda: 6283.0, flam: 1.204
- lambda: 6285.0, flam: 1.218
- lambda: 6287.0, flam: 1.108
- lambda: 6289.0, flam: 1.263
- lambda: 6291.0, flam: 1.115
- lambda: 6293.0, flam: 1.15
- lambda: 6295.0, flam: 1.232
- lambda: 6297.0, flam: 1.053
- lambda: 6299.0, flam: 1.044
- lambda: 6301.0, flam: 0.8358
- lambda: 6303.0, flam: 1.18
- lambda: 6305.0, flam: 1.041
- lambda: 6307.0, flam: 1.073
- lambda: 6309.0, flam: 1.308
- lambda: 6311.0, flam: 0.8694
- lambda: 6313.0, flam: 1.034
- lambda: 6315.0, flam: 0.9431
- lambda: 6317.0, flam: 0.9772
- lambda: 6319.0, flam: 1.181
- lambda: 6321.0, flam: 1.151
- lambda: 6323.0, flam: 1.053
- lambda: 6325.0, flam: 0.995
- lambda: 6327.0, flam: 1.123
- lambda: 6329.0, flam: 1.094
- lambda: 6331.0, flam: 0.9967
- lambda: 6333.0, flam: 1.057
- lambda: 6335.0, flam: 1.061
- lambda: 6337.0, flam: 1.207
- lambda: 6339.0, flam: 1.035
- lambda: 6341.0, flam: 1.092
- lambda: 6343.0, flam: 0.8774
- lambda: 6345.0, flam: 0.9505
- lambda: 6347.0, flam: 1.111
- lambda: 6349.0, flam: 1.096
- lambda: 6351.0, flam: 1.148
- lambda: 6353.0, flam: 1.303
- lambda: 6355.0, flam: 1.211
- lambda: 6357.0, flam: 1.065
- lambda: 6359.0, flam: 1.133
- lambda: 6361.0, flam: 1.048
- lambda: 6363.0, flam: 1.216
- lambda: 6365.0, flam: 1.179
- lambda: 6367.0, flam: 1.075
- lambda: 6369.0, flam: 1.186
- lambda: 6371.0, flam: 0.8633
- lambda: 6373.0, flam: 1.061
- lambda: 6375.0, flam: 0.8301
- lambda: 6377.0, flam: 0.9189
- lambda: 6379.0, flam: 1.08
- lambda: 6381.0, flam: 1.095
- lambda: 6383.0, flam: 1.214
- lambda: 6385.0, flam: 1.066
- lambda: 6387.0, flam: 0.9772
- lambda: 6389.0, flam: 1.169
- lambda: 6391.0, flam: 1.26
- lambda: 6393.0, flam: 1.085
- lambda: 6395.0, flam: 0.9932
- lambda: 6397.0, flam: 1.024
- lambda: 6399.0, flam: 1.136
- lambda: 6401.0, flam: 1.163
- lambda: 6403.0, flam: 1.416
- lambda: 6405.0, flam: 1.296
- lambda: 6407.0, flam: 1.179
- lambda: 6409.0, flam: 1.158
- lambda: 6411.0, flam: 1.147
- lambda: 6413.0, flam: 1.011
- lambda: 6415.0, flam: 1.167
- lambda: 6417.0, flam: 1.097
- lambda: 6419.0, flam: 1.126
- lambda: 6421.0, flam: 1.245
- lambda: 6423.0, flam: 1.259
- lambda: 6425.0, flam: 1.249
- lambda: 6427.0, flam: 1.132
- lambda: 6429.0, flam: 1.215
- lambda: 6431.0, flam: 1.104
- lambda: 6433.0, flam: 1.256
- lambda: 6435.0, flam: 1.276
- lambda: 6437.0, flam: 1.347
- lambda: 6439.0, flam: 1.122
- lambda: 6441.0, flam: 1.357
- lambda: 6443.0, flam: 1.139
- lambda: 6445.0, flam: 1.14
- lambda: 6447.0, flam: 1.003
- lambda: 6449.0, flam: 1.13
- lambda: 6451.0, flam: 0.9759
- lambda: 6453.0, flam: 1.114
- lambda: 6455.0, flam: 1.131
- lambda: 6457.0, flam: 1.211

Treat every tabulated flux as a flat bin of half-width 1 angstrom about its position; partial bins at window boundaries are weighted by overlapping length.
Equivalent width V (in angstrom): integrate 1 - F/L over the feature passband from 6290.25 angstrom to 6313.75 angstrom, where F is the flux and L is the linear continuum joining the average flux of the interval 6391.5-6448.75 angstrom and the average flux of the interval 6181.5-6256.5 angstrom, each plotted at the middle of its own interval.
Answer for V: 1.73 angstrom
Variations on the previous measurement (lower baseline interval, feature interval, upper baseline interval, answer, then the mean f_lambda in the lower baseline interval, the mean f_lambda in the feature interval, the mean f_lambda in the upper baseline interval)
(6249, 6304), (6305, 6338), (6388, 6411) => 2.25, 1.13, 1.07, 1.17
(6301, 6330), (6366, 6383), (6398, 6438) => 1.74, 1.06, 1.03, 1.2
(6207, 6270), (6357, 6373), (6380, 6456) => 0.82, 1.15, 1.1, 1.16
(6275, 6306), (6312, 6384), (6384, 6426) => 4.23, 1.13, 1.07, 1.15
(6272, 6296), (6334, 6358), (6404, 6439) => 1.65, 1.17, 1.1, 1.19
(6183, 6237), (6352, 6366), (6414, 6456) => 0.00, 1.15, 1.17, 1.17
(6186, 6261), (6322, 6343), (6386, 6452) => 1.72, 1.15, 1.06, 1.16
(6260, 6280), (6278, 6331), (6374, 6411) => 1.65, 1.14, 1.1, 1.12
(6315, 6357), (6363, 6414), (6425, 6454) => 0.93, 1.08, 1.11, 1.17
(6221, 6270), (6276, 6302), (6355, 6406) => 0.20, 1.15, 1.13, 1.1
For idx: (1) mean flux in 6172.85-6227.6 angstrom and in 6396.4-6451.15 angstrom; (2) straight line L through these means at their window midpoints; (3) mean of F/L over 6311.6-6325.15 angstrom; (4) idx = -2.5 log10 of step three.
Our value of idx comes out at 0.12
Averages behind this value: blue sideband 1.15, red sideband 1.18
